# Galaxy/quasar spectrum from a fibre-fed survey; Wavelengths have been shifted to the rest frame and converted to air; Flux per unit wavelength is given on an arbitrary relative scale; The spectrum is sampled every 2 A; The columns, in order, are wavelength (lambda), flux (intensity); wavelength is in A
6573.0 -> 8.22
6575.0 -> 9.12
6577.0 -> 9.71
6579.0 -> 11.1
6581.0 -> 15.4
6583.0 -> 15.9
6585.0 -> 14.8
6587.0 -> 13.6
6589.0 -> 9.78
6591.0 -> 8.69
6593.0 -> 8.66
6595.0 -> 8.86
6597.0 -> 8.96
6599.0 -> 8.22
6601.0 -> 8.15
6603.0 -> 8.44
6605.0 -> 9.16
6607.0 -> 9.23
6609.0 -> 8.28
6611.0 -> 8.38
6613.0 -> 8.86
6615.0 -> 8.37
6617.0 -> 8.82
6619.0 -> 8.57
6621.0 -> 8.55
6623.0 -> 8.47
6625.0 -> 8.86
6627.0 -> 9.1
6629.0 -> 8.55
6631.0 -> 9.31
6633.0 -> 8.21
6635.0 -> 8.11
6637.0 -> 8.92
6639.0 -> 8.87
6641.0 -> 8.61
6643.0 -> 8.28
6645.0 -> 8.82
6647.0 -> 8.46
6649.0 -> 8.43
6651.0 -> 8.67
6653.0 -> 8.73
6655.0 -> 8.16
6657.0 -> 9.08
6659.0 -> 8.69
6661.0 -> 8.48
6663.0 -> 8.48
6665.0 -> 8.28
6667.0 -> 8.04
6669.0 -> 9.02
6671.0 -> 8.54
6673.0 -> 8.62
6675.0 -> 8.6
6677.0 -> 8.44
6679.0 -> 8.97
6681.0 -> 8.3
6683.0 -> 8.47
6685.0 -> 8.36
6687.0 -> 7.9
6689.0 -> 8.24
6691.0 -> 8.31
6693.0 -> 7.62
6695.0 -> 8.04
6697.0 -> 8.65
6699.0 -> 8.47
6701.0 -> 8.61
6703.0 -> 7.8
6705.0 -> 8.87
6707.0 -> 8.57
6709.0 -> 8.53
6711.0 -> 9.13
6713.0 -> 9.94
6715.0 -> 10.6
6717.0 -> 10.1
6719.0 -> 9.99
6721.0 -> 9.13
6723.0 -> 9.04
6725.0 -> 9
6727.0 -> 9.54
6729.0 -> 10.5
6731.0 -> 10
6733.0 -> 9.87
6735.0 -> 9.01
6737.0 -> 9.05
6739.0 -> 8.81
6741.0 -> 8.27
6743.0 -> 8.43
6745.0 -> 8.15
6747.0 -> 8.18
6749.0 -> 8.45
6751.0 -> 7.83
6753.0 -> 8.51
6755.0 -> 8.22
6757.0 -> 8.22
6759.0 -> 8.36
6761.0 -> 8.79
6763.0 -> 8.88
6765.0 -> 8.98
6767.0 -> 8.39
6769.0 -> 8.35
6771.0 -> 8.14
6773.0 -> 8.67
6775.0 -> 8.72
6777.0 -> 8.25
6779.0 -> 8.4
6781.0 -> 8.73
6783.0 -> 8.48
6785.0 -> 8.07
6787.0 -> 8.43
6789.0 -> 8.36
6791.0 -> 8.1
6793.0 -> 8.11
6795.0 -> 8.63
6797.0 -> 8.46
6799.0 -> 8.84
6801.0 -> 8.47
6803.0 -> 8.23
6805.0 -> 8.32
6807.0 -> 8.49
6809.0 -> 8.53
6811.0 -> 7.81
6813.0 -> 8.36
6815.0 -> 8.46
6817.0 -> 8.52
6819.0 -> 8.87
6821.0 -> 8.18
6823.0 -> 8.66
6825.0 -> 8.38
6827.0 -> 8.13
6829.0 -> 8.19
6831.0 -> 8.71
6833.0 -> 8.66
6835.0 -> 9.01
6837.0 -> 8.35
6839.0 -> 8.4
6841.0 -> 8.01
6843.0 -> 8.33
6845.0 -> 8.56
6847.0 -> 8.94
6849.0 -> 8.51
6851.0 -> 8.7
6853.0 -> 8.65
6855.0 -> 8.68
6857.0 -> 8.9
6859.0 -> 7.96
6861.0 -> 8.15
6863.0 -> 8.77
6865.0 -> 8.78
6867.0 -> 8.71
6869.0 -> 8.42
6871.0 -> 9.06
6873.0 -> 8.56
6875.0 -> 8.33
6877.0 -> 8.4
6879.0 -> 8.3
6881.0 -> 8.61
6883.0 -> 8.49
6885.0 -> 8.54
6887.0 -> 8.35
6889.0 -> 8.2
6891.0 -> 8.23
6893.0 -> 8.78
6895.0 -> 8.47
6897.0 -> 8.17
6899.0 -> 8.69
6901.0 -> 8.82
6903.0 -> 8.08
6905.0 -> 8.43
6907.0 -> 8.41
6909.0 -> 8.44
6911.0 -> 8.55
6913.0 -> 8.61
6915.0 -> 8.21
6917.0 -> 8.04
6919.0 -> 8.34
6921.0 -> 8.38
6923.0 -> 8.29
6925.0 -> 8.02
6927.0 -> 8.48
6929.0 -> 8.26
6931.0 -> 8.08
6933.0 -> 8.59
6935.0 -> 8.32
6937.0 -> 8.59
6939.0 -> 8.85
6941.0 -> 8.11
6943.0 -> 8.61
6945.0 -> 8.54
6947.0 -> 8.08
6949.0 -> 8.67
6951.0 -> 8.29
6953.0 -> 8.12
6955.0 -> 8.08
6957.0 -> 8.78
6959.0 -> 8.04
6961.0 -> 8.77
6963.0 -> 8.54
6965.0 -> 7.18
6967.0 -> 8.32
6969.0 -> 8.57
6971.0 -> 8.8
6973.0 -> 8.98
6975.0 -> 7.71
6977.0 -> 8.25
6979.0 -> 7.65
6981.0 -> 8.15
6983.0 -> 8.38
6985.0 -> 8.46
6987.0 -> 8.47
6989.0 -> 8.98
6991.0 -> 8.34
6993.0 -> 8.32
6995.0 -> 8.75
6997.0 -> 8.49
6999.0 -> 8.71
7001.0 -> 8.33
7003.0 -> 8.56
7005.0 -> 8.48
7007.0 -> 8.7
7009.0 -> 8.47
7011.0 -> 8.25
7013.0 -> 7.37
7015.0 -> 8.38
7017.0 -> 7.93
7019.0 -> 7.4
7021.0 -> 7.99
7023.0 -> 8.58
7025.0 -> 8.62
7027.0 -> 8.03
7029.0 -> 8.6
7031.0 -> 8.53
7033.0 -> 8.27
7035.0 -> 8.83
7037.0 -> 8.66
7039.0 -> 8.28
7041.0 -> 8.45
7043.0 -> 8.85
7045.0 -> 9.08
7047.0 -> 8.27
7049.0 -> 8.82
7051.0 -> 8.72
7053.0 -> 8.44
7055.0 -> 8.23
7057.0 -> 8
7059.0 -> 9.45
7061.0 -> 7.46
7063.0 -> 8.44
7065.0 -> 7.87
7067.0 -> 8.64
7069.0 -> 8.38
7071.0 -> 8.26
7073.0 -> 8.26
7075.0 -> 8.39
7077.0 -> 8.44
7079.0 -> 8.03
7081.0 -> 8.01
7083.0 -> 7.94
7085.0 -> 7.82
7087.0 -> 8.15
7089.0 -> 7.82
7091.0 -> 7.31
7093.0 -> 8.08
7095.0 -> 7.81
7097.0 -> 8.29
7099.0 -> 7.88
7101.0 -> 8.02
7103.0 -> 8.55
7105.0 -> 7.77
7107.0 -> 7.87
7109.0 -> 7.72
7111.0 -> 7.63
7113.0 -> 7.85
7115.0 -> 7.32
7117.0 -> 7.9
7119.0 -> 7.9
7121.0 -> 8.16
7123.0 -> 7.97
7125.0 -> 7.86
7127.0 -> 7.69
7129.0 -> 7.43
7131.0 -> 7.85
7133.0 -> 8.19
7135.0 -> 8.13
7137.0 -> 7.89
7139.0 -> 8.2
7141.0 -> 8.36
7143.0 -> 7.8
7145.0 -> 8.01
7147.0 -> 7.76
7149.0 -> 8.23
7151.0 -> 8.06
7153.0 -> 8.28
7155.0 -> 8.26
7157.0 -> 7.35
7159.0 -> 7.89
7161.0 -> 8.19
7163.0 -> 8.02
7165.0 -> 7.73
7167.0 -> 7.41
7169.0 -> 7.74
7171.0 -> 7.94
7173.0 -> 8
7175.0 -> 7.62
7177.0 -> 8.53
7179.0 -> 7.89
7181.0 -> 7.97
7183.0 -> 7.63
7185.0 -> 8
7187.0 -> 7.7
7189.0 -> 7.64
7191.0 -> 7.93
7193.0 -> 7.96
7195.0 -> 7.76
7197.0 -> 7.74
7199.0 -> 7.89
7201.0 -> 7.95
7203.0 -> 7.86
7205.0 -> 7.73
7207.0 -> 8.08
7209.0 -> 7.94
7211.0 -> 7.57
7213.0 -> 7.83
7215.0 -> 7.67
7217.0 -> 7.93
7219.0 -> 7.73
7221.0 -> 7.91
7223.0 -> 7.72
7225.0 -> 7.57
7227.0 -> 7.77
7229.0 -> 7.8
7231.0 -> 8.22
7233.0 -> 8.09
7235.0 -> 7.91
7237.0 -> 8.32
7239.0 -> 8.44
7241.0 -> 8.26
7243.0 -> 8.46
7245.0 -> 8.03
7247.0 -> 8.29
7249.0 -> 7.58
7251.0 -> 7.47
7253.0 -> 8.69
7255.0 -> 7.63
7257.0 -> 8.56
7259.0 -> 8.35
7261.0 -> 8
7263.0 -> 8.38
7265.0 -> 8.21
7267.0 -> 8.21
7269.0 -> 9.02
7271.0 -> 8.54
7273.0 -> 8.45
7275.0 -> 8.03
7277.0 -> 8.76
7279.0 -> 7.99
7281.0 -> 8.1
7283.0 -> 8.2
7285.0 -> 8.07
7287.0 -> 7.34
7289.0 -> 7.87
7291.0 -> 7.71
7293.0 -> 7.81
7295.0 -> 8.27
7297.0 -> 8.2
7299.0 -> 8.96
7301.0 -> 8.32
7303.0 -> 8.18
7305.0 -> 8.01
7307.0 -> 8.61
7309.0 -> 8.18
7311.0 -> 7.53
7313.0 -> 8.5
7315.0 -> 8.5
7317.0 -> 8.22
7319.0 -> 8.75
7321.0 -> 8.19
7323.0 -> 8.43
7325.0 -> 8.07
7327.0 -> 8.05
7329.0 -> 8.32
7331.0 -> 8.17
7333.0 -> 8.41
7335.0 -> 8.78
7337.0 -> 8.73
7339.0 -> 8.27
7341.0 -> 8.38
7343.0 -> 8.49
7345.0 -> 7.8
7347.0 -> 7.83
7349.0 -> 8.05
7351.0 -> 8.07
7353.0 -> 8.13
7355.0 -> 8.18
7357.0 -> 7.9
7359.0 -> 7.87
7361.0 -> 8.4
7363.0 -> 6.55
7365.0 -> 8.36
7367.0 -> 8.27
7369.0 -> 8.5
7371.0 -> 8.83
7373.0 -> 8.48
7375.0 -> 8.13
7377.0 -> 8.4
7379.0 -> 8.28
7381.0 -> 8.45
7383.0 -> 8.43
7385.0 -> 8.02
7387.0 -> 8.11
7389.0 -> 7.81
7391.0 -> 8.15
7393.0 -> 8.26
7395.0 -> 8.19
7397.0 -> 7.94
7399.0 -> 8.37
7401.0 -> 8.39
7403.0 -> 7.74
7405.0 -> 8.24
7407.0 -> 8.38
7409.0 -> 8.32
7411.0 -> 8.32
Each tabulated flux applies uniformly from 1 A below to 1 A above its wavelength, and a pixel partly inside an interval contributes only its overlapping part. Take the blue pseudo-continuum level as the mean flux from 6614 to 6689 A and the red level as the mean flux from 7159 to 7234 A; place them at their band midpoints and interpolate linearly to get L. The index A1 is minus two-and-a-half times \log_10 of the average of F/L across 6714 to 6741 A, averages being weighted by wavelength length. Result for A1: -0.13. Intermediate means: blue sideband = 8.57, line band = 9.54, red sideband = 7.86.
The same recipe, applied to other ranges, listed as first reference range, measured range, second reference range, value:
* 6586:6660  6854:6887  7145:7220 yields -0.02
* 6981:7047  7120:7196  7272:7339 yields 0.05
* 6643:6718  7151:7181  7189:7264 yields 0.02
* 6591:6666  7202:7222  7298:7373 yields 0.07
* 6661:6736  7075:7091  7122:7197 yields 0.01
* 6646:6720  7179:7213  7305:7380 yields 0.07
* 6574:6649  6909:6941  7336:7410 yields 0.07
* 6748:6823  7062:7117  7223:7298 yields 0.03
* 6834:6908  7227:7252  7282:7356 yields 0.03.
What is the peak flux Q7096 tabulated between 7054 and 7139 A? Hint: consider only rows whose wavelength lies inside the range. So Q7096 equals 9.45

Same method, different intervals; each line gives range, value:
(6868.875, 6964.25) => 9.06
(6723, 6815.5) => 10.5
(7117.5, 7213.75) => 8.53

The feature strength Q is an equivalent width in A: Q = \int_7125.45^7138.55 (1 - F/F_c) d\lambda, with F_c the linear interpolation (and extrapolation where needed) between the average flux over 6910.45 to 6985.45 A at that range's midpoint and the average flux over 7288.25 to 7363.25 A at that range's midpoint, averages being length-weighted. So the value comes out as 0.61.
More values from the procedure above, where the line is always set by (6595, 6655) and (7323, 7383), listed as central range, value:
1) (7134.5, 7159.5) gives 1.0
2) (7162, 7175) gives 0.8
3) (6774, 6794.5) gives 0.4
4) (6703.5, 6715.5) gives -0.8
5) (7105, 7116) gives 0.9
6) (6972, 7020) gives 0.6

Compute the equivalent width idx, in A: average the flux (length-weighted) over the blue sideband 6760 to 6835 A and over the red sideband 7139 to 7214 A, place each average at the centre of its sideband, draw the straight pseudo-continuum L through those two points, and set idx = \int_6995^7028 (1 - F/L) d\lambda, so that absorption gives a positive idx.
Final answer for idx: -0.6 A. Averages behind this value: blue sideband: 8.46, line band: 8.28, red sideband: 7.9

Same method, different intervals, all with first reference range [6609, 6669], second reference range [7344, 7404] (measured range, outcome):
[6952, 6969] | 0.3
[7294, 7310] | -0.3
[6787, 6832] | 0.5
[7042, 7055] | -0.5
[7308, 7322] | -0.2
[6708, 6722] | -1.8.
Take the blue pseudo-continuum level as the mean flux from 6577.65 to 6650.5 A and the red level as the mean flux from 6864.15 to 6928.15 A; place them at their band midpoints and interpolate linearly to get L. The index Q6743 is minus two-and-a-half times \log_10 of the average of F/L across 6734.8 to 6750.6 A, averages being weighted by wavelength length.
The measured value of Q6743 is 0.06 mag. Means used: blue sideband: 9.43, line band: 8.49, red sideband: 8.44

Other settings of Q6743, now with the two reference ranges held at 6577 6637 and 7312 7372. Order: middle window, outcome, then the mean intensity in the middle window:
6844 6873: 0.06 mag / 8.63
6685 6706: 0.15 mag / 8.26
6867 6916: 0.08 mag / 8.47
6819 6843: 0.09 mag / 8.44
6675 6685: 0.12 mag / 8.53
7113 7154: 0.09 mag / 7.95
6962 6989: 0.08 mag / 8.29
